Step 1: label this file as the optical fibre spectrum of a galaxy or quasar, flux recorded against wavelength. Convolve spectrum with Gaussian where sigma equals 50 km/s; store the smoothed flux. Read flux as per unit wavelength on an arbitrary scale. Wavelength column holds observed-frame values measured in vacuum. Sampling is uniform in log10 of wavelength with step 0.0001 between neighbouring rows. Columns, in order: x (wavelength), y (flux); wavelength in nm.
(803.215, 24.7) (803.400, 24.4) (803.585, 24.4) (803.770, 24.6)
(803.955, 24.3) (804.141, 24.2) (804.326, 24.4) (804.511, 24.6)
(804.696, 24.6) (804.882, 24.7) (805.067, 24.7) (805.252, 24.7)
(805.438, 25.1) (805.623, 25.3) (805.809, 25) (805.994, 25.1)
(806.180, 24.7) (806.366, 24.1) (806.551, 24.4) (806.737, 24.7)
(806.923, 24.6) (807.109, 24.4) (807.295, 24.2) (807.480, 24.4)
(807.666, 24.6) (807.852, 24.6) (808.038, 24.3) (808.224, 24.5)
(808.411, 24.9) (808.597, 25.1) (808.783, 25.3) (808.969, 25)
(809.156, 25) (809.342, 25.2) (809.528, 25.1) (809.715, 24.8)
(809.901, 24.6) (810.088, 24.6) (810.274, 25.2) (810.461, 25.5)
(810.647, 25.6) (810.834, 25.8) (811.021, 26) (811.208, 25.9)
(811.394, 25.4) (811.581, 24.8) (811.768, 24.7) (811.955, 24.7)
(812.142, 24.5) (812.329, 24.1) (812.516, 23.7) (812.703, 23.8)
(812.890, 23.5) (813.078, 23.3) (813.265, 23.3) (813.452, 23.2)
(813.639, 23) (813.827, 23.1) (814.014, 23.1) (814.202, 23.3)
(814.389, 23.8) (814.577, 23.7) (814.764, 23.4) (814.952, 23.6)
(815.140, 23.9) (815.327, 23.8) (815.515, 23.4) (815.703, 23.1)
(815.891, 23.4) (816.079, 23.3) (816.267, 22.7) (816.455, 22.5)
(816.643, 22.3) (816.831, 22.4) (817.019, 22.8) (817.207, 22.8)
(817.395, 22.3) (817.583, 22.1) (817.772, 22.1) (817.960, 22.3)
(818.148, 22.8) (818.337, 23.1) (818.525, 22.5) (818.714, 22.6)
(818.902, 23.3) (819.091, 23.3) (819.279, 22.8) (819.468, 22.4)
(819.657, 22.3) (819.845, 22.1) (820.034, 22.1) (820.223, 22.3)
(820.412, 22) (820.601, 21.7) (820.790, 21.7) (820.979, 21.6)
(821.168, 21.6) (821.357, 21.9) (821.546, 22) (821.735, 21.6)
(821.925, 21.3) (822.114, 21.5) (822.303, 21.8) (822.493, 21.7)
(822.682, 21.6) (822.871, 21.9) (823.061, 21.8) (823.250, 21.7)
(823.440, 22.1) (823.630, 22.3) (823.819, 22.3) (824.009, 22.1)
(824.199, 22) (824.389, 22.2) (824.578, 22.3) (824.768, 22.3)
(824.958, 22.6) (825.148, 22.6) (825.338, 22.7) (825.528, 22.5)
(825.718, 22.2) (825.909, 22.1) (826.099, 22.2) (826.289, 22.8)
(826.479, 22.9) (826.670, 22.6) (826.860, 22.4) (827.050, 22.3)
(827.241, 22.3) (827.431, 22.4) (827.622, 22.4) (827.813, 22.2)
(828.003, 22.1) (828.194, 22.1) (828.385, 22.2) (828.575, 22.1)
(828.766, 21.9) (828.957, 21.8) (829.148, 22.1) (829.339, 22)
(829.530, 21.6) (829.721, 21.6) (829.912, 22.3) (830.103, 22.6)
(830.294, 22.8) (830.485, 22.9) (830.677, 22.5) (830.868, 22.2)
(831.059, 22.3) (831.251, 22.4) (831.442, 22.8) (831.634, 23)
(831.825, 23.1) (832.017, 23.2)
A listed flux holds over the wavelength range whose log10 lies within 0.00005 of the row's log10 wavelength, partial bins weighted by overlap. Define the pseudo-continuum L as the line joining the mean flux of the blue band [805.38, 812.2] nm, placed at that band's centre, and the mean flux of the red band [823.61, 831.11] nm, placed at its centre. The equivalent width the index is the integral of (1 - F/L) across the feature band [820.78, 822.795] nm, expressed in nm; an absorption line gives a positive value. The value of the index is 0.12 nm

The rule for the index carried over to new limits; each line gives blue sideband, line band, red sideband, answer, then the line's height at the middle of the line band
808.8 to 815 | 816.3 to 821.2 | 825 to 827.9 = 0.225 nm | 23.5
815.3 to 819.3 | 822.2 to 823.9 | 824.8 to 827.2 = 0.051 nm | 22.6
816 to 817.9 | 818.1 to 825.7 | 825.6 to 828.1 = 0.094 nm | 22.4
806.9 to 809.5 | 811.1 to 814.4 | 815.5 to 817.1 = -0.040 nm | 23.7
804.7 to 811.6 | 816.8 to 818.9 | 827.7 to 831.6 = 0.101 nm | 23.7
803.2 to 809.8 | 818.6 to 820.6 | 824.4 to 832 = 0.069 nm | 23.3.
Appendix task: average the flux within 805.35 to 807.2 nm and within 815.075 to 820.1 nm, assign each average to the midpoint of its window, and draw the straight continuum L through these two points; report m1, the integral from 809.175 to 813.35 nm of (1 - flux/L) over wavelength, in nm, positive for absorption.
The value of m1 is -0.15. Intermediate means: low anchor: 24.7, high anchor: 22.8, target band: 24.7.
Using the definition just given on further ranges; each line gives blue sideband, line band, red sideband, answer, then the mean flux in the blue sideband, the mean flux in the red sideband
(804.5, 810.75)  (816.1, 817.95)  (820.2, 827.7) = 0.062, 24.8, 22.1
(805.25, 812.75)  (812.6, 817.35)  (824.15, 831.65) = 0.165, 24.8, 22.3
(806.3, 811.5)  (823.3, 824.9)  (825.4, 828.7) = 0.040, 24.9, 22.3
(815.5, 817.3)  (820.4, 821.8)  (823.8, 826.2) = 0.050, 22.8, 22.3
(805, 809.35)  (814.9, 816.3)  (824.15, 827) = 0.015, 24.7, 22.4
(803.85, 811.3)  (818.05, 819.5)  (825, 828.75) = 0.033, 24.8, 22.4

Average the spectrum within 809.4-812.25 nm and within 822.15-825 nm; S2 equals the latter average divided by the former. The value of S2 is 0.9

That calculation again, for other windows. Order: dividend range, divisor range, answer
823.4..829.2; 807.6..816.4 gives 0.92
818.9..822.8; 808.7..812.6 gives 0.88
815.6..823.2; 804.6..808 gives 0.90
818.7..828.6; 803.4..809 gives 0.90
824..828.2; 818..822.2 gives 1.01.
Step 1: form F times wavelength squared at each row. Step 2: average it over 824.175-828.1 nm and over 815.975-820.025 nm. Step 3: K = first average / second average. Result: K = 1.01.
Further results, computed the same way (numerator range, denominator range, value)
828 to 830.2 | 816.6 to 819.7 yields 1.00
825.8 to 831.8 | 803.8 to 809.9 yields 0.95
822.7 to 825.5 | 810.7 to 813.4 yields 0.93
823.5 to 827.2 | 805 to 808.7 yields 0.95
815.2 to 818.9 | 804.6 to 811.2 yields 0.94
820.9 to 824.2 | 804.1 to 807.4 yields 0.92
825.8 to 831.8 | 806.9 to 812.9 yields 0.94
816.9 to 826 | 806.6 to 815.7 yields 0.93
